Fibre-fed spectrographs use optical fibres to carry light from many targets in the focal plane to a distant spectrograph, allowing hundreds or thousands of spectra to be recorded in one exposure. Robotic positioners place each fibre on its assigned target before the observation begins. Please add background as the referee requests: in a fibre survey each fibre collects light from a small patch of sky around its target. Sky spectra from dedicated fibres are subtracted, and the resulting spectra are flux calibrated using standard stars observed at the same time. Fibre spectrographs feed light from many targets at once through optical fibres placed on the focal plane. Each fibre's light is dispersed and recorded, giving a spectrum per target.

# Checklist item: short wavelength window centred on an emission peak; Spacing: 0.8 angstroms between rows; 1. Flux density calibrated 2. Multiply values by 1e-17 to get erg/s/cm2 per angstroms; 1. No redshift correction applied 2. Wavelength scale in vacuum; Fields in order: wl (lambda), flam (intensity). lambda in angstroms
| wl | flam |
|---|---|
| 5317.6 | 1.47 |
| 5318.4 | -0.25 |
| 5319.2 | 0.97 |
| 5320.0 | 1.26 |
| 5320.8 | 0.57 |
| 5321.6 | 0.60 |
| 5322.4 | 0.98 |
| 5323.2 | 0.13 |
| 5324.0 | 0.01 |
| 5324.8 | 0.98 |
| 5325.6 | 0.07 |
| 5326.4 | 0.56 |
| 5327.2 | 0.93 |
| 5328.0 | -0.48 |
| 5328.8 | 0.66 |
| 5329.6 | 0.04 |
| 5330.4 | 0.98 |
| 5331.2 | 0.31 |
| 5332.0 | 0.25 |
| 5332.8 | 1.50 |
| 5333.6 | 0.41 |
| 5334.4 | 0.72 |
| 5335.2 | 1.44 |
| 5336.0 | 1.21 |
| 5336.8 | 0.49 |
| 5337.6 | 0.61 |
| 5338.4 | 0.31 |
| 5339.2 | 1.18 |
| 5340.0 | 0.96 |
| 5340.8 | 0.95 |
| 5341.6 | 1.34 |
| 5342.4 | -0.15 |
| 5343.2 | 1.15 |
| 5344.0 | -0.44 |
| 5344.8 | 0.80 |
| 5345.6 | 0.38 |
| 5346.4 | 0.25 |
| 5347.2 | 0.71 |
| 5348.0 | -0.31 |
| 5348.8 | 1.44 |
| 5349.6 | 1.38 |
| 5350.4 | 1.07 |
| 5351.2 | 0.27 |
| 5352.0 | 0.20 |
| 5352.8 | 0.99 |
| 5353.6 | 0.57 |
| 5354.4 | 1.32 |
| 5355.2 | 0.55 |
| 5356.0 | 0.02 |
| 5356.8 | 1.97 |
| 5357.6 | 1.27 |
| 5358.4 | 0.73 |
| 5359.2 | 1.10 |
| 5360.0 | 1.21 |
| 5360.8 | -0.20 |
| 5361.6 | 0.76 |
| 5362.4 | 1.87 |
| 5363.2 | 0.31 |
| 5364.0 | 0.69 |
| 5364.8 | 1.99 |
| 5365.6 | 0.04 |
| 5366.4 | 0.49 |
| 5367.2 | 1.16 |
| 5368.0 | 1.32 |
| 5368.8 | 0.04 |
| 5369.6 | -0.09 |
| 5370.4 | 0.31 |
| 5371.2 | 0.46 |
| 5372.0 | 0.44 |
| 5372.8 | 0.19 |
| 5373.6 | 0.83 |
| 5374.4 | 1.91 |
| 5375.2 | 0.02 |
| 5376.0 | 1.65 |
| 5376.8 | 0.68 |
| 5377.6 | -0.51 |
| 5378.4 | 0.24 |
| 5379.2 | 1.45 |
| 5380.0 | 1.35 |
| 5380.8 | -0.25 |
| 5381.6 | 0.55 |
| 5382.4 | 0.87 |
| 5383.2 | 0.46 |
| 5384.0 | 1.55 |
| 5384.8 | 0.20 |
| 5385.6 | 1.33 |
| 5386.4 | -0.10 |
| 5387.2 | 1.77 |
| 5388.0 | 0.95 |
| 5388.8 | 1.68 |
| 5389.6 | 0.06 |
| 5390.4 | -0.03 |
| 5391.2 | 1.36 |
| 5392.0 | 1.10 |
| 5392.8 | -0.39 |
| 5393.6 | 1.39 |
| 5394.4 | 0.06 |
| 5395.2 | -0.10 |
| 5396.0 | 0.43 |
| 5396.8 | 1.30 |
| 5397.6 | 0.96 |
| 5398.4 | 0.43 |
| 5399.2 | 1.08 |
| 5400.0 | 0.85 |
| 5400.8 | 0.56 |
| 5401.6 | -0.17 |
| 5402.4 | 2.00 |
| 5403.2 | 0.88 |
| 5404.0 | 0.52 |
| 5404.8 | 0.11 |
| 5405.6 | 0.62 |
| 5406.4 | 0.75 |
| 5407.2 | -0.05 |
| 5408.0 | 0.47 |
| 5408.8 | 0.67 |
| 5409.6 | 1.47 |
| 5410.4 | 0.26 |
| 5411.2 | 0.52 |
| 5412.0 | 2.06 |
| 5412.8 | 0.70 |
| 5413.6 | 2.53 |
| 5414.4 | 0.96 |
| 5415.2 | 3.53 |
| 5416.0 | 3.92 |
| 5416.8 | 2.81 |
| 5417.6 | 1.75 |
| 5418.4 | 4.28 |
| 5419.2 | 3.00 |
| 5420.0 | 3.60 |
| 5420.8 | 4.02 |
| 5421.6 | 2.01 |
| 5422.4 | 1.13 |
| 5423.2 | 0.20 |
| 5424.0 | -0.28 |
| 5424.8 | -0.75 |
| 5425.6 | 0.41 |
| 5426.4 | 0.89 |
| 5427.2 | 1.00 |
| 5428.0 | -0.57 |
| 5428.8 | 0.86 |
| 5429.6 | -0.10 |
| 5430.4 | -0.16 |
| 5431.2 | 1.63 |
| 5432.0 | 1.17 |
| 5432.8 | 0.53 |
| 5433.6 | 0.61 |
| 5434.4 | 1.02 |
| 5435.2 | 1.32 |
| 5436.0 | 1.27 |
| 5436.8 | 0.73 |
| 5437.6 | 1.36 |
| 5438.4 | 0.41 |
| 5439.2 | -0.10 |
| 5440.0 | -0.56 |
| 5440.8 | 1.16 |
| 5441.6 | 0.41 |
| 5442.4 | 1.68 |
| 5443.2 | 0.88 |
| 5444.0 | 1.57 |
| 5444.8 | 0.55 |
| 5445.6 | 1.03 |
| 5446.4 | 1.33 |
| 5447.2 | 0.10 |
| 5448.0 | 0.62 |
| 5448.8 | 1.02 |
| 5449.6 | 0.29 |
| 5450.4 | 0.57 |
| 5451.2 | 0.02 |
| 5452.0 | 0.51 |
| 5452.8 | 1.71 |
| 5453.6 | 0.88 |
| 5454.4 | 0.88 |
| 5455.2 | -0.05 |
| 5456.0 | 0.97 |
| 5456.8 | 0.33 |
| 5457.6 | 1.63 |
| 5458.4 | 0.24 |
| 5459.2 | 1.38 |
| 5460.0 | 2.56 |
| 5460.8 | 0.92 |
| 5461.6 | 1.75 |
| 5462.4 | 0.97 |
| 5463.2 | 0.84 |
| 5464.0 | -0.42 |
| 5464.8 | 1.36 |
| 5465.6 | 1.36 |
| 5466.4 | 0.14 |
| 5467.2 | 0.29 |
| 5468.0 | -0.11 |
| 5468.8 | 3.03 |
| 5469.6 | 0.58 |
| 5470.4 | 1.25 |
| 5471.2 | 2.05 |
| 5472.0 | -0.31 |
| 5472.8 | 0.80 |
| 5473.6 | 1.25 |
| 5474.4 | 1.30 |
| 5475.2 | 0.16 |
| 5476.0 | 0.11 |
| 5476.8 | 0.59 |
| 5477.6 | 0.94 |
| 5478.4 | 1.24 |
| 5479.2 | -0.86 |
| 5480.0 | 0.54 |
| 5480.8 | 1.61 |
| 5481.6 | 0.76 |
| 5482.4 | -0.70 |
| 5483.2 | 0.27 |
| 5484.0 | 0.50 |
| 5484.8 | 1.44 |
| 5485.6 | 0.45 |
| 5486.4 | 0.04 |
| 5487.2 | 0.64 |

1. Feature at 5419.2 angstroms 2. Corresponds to [O II] 3727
